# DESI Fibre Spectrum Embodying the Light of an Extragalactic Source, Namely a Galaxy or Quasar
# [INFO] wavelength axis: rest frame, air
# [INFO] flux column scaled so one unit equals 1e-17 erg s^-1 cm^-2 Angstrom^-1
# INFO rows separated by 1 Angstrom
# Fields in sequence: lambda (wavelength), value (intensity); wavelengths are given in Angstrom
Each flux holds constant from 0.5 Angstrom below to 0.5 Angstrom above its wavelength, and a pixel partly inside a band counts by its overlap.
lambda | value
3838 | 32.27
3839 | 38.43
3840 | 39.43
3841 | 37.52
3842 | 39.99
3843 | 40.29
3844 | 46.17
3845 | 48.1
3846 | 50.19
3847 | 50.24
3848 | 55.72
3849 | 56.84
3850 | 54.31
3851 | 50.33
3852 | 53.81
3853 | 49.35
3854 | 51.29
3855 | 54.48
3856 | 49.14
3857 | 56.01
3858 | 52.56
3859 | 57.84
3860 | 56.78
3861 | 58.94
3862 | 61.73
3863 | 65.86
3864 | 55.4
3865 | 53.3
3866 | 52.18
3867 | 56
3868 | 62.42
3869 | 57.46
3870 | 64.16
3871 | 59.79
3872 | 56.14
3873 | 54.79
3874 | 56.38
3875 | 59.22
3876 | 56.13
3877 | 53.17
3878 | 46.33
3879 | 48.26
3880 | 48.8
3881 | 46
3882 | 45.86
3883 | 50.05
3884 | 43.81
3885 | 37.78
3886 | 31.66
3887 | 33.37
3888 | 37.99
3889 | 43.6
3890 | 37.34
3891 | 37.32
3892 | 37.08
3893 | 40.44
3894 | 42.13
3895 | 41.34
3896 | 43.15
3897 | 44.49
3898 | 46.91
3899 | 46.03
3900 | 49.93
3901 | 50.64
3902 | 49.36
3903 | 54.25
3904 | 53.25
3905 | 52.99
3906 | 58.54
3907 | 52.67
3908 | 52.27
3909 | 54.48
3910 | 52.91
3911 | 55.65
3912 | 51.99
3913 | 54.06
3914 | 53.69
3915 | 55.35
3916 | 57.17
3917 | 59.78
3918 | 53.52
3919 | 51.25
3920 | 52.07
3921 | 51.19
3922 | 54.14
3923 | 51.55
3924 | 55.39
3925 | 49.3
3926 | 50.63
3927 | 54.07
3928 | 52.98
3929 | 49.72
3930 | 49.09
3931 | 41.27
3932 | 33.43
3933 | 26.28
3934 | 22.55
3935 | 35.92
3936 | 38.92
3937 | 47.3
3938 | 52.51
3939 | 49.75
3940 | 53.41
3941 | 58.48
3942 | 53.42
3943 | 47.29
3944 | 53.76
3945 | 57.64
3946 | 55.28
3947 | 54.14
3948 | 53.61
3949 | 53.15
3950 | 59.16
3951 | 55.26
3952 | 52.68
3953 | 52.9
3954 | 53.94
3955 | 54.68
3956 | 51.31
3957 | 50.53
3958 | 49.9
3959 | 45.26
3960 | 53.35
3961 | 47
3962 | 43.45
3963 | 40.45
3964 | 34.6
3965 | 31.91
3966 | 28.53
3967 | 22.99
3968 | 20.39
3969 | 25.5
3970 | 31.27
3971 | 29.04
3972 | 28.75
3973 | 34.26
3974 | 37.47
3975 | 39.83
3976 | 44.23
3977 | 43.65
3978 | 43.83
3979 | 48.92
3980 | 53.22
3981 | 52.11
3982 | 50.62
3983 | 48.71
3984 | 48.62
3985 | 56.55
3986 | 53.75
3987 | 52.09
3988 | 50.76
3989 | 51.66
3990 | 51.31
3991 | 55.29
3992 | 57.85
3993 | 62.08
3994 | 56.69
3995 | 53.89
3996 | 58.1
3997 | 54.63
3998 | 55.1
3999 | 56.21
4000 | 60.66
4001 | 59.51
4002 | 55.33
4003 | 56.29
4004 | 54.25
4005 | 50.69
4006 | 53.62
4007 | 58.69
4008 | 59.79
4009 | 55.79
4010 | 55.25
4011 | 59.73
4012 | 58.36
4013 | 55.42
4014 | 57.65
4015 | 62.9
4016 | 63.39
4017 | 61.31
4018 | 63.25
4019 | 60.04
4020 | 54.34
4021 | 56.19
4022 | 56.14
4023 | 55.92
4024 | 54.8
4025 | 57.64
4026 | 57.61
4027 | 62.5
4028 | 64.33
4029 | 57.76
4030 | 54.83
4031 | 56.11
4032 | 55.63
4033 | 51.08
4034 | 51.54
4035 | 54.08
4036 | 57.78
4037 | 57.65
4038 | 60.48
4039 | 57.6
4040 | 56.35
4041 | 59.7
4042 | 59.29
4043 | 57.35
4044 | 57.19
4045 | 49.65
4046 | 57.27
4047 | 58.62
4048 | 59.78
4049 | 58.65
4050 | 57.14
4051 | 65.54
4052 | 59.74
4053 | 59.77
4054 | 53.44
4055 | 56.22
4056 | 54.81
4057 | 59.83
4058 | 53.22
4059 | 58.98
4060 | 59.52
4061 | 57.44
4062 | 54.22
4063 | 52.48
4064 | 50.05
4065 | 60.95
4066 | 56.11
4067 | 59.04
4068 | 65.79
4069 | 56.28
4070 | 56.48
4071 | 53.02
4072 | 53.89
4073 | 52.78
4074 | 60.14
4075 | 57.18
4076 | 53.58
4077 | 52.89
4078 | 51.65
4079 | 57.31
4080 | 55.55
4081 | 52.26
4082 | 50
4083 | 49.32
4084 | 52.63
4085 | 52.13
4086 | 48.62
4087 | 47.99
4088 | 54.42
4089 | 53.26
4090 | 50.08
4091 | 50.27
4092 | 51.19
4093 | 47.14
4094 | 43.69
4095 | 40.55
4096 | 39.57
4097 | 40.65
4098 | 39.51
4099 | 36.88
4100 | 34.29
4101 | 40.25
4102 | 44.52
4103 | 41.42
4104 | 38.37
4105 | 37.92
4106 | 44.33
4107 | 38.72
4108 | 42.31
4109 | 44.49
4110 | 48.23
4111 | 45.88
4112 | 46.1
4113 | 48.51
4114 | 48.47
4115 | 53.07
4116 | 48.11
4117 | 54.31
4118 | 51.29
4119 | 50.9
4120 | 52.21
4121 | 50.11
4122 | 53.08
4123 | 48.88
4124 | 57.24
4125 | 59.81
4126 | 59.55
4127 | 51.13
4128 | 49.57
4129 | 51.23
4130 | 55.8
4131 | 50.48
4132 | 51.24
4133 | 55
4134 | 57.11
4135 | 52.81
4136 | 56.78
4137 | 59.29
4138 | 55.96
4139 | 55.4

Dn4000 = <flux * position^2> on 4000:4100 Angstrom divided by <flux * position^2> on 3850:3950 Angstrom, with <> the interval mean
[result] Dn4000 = 1.2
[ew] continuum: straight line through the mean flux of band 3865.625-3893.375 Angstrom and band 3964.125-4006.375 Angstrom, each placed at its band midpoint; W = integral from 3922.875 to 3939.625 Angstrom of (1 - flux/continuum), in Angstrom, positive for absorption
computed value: 1.1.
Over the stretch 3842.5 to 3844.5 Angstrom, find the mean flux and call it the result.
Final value 43.2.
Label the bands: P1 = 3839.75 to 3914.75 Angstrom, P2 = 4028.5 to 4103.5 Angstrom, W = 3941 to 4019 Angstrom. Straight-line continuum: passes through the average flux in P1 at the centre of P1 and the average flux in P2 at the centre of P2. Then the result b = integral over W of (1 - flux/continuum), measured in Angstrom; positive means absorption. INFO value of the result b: 2.5 Angstrom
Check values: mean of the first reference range 50.2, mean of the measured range 50.3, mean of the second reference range 53.4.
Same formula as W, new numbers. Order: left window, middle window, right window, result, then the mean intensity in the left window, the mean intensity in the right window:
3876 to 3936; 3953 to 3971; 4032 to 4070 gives 3.8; 47.2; 57.1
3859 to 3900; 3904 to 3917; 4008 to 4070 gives -0.9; 49.4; 57.6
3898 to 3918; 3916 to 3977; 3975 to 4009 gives 8.7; 53.3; 53.4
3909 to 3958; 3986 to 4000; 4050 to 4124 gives -1.2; 50.7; 50.8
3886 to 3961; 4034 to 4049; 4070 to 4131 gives -2.5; 49.1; 49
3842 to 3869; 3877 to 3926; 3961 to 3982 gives -1.5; 53.6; 37.3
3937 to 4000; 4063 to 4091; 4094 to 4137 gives -3.6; 48.1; 48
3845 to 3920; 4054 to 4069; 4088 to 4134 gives -2.6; 51.1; 47.7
